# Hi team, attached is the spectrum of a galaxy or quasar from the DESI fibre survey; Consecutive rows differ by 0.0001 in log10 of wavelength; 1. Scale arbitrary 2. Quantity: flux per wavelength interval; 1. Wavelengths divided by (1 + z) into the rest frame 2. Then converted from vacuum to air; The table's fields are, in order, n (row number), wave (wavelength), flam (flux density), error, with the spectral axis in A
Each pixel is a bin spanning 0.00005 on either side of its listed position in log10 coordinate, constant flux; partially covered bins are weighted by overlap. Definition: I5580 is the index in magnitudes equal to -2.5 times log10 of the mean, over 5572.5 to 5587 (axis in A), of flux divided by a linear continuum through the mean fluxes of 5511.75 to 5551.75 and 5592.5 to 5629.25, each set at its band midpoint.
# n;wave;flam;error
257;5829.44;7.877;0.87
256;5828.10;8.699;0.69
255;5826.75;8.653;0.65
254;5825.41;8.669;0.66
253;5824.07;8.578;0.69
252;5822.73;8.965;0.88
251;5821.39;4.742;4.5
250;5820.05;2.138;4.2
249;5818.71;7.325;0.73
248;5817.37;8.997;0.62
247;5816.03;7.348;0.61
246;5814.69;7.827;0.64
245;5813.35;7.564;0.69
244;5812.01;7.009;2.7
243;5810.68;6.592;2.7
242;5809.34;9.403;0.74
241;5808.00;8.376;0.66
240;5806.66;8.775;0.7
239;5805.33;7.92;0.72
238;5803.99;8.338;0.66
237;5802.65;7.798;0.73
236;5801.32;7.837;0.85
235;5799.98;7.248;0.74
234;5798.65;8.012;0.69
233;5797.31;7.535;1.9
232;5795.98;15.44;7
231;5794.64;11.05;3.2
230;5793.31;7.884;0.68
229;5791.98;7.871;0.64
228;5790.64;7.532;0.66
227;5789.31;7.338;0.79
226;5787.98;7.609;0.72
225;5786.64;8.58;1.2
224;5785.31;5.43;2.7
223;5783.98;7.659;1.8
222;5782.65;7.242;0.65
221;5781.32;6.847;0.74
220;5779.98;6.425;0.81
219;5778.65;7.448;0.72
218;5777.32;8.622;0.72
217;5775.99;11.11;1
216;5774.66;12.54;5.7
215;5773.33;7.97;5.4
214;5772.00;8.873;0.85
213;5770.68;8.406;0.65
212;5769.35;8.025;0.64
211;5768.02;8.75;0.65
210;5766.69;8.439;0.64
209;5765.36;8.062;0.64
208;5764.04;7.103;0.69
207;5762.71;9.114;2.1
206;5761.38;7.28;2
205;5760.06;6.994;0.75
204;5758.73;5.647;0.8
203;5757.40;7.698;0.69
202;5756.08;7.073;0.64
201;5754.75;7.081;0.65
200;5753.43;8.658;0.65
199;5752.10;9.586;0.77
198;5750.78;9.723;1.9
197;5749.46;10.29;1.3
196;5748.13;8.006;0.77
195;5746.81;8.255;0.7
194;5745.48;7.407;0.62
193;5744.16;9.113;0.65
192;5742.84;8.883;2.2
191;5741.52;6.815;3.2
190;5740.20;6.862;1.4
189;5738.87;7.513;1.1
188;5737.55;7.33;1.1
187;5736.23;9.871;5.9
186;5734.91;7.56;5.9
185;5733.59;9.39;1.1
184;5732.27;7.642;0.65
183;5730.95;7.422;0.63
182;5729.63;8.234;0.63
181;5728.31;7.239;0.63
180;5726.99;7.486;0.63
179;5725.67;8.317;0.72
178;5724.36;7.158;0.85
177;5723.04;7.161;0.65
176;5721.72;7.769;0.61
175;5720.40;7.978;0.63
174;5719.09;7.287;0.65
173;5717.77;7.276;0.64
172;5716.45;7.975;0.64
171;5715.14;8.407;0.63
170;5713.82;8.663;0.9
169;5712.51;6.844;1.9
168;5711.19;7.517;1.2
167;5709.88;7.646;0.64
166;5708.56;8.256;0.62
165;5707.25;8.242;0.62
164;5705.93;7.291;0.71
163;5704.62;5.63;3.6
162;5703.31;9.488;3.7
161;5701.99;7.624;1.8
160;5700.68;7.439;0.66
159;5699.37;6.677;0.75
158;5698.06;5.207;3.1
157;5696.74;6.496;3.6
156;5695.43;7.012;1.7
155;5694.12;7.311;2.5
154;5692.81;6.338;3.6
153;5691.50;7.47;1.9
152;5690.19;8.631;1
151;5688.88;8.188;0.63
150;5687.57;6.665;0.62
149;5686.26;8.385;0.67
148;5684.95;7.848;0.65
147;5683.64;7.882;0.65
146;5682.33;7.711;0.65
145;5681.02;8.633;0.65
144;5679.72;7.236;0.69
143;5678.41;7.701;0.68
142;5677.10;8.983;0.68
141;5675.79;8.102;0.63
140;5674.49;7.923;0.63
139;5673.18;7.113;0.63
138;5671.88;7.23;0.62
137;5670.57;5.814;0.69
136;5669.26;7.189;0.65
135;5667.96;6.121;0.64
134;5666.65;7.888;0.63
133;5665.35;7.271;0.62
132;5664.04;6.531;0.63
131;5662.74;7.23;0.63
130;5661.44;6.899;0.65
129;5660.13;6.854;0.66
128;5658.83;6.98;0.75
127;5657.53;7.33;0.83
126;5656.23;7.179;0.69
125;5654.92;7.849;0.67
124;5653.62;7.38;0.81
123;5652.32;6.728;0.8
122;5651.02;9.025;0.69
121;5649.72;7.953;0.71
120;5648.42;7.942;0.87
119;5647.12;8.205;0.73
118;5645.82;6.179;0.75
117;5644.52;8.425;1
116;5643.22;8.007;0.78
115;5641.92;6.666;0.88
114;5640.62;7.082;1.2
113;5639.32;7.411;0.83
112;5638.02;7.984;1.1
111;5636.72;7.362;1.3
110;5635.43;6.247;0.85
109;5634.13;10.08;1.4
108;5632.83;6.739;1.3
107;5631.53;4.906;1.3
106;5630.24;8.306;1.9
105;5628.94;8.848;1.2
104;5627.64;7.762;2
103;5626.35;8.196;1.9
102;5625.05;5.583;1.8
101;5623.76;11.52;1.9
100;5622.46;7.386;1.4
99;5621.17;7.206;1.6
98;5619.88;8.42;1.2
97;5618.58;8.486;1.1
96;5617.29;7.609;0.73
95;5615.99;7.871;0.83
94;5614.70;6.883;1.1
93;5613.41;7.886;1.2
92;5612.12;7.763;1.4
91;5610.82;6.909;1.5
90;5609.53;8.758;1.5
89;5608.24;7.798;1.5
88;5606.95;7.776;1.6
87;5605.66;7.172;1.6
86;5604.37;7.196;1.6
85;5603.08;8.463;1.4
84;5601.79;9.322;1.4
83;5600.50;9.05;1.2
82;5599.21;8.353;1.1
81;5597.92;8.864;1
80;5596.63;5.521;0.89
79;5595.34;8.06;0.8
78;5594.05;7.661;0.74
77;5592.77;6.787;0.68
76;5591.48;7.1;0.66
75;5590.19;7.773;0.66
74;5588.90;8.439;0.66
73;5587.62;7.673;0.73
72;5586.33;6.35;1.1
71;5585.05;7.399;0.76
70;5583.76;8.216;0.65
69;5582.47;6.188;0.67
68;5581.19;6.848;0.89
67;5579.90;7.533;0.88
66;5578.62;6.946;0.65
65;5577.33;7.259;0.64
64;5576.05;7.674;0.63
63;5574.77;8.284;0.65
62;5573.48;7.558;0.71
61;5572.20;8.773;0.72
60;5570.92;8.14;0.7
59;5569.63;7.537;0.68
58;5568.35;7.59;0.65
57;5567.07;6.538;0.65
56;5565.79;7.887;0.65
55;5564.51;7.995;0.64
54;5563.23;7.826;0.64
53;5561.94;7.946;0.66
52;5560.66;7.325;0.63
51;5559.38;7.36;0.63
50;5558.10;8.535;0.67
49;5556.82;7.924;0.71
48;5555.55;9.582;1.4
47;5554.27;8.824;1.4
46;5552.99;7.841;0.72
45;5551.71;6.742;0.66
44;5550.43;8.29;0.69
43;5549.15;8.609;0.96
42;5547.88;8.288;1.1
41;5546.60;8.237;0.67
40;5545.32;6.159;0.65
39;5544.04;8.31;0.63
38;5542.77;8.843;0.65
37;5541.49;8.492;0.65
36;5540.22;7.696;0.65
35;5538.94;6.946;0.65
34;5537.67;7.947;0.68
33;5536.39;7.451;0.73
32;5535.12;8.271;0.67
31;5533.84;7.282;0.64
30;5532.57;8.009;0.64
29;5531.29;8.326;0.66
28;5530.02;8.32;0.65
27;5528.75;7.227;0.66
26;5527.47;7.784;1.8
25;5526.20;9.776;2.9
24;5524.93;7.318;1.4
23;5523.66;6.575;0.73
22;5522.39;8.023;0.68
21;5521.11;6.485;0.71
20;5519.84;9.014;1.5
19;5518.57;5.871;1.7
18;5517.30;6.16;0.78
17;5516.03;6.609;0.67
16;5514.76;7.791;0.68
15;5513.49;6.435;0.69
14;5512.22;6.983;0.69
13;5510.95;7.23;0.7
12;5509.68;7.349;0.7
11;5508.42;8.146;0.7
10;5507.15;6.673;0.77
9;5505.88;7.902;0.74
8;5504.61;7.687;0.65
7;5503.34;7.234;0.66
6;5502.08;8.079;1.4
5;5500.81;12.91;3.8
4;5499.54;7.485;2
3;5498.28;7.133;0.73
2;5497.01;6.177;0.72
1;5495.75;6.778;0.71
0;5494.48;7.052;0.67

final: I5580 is 0.068 mag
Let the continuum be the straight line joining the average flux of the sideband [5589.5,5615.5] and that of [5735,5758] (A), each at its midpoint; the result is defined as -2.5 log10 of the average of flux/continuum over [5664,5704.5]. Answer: 0.09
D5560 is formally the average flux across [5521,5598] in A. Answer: 7.72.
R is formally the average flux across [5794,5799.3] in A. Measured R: 10.5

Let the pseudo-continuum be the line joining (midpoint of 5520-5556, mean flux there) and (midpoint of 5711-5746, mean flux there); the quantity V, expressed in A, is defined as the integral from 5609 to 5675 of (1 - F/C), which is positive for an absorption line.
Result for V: 3.0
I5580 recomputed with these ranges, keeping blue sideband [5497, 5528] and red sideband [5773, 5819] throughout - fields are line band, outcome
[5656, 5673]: 0.14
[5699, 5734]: 0.05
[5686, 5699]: 0.13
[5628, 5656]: 0.04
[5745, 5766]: 0.02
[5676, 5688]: 0.01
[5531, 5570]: -0.03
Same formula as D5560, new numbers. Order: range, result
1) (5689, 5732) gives 7.5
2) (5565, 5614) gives 7.66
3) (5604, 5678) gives 7.55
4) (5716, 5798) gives 8.14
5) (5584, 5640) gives 7.74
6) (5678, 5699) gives 7.41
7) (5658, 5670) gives 6.99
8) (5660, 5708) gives 7.37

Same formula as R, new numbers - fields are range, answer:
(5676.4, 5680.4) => 7.98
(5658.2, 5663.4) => 7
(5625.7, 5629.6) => 8.26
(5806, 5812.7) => 8.03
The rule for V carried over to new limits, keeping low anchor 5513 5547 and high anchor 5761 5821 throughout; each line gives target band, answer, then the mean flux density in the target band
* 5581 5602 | 0.3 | 7.61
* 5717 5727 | 0.5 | 7.56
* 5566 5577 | -0.1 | 7.76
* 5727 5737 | -0.2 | 8.14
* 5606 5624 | -0.4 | 7.93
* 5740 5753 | -0.9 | 8.56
